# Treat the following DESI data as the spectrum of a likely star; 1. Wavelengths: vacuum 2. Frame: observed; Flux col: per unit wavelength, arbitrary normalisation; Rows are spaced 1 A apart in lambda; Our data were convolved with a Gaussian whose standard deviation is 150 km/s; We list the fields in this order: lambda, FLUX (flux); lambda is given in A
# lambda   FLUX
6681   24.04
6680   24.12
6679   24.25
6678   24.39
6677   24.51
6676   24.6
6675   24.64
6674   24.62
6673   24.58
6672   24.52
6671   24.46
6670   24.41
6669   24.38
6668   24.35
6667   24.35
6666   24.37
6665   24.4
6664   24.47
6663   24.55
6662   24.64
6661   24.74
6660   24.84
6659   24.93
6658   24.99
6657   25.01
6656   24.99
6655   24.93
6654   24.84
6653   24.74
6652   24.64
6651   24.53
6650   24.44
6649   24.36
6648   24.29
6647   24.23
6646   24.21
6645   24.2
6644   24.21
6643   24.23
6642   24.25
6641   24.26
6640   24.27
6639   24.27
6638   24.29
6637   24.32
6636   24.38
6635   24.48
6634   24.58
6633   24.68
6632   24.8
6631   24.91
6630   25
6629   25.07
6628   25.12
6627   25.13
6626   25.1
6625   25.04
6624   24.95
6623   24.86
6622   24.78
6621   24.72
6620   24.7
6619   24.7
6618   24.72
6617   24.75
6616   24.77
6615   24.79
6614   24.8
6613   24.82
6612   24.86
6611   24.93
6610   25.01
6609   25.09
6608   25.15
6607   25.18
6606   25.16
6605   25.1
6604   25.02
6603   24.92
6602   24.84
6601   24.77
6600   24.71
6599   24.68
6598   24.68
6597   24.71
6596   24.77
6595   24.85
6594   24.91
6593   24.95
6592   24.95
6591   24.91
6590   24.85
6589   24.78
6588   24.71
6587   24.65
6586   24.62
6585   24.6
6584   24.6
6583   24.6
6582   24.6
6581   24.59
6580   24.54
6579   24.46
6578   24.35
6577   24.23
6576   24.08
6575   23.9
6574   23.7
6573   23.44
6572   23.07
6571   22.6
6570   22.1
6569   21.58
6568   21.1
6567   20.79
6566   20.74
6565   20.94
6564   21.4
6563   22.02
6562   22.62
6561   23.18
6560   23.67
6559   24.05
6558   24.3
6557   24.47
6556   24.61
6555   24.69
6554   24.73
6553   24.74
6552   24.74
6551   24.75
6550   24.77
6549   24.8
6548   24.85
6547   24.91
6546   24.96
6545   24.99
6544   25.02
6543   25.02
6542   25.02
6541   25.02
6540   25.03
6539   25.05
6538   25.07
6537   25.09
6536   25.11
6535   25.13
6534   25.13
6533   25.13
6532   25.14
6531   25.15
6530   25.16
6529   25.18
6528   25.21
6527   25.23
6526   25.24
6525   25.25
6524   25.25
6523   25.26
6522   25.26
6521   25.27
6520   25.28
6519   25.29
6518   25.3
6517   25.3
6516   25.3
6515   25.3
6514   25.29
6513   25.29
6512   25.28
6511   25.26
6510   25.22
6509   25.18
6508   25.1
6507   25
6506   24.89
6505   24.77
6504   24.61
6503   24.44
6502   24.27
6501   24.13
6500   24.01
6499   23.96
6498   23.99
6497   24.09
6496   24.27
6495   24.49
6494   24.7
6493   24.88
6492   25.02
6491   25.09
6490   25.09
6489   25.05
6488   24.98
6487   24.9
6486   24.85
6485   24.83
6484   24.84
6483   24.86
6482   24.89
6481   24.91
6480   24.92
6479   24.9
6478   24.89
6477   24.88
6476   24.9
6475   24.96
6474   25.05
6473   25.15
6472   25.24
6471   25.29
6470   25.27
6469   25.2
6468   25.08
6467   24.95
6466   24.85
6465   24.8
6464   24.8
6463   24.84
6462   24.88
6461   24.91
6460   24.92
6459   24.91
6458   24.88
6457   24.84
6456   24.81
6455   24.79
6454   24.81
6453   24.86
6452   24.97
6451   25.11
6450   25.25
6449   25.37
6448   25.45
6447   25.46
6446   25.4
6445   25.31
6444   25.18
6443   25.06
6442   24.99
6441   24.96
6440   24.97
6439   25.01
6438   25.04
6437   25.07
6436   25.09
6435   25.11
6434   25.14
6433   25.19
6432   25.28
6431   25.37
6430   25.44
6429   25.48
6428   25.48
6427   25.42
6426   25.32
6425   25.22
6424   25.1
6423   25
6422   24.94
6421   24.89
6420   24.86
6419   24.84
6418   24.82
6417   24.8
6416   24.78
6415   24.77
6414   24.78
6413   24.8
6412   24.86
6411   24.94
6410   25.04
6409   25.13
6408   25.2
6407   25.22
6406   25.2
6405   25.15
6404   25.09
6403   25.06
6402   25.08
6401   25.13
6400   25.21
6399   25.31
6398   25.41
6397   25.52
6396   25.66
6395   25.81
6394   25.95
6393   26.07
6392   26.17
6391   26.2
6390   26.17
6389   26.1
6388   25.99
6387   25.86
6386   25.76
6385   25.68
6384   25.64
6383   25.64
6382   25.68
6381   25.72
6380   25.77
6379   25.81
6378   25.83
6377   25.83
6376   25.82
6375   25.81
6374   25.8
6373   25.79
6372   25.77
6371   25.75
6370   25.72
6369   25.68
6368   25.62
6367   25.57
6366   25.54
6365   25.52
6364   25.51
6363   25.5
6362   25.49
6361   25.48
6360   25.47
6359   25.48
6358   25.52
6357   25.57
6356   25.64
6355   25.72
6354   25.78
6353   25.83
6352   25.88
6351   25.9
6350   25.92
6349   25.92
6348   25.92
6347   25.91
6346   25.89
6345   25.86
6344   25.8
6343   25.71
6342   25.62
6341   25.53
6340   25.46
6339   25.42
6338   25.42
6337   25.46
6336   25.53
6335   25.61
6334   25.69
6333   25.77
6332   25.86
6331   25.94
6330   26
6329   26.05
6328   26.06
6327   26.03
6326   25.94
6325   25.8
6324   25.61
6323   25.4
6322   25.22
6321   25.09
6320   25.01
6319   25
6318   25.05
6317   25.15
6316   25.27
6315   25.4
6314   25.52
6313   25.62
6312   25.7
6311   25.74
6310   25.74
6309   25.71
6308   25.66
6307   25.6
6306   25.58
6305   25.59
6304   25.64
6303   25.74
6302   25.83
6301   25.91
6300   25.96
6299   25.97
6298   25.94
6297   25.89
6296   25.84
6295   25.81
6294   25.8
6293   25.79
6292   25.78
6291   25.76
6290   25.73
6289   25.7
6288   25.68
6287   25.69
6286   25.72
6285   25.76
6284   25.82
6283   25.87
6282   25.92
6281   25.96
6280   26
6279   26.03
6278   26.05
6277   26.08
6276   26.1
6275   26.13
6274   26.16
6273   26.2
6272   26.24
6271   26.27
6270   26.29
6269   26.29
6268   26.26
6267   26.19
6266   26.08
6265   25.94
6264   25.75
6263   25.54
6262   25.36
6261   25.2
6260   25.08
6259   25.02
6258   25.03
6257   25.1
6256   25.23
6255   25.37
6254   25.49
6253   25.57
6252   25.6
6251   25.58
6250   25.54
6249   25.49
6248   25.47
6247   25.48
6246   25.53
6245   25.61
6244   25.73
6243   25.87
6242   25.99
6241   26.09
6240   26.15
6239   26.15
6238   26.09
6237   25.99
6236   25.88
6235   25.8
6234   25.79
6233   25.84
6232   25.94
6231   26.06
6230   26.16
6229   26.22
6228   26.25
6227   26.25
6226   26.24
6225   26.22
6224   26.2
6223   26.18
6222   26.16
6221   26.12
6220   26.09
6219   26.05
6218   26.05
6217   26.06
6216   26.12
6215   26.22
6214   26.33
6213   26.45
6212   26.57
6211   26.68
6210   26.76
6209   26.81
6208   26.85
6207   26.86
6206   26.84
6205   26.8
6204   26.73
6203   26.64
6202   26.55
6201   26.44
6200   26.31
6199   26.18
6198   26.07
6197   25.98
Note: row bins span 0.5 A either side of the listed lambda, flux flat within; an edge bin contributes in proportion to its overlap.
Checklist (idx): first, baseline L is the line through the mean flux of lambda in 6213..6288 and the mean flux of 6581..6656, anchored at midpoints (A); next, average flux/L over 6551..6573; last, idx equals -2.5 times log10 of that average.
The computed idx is 0.09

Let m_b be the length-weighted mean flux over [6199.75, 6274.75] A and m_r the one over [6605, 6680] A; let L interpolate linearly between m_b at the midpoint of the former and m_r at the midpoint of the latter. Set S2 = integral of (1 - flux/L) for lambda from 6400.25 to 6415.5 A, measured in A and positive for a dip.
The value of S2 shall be 0.2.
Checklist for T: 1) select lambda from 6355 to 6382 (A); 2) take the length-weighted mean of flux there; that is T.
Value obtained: 25.7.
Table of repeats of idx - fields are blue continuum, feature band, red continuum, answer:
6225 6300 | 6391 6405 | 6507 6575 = -0.016 mag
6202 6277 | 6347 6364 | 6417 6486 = -0.009 mag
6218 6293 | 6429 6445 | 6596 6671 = 0.007 mag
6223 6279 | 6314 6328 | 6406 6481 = 0.006 mag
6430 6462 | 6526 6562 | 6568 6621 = -0.005 mag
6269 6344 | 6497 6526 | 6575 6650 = 0.004 mag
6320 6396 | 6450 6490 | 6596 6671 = 0.016 mag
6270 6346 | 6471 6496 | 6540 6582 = -0.024 mag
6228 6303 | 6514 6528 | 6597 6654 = -0.010 mag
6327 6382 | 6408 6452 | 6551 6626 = 0.006 mag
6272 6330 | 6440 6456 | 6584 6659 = 0.007 mag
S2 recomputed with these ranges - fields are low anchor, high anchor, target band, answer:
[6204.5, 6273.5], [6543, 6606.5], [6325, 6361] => -0.48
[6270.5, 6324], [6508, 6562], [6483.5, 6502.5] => 0.37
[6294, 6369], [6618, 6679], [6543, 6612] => 1.81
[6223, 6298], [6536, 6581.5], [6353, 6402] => -1.22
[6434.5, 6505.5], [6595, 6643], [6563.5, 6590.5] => 1.46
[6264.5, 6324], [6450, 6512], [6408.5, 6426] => 0.16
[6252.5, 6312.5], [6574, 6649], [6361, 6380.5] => -0.15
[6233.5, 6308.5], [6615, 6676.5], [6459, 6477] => 0.12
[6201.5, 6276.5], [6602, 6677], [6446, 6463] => 0.19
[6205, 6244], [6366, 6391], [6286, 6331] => 0.56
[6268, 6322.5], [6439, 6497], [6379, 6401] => -0.38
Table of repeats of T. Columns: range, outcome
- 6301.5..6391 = 25.7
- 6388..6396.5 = 26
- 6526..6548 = 25.1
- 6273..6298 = 25.9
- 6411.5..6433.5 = 25.1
